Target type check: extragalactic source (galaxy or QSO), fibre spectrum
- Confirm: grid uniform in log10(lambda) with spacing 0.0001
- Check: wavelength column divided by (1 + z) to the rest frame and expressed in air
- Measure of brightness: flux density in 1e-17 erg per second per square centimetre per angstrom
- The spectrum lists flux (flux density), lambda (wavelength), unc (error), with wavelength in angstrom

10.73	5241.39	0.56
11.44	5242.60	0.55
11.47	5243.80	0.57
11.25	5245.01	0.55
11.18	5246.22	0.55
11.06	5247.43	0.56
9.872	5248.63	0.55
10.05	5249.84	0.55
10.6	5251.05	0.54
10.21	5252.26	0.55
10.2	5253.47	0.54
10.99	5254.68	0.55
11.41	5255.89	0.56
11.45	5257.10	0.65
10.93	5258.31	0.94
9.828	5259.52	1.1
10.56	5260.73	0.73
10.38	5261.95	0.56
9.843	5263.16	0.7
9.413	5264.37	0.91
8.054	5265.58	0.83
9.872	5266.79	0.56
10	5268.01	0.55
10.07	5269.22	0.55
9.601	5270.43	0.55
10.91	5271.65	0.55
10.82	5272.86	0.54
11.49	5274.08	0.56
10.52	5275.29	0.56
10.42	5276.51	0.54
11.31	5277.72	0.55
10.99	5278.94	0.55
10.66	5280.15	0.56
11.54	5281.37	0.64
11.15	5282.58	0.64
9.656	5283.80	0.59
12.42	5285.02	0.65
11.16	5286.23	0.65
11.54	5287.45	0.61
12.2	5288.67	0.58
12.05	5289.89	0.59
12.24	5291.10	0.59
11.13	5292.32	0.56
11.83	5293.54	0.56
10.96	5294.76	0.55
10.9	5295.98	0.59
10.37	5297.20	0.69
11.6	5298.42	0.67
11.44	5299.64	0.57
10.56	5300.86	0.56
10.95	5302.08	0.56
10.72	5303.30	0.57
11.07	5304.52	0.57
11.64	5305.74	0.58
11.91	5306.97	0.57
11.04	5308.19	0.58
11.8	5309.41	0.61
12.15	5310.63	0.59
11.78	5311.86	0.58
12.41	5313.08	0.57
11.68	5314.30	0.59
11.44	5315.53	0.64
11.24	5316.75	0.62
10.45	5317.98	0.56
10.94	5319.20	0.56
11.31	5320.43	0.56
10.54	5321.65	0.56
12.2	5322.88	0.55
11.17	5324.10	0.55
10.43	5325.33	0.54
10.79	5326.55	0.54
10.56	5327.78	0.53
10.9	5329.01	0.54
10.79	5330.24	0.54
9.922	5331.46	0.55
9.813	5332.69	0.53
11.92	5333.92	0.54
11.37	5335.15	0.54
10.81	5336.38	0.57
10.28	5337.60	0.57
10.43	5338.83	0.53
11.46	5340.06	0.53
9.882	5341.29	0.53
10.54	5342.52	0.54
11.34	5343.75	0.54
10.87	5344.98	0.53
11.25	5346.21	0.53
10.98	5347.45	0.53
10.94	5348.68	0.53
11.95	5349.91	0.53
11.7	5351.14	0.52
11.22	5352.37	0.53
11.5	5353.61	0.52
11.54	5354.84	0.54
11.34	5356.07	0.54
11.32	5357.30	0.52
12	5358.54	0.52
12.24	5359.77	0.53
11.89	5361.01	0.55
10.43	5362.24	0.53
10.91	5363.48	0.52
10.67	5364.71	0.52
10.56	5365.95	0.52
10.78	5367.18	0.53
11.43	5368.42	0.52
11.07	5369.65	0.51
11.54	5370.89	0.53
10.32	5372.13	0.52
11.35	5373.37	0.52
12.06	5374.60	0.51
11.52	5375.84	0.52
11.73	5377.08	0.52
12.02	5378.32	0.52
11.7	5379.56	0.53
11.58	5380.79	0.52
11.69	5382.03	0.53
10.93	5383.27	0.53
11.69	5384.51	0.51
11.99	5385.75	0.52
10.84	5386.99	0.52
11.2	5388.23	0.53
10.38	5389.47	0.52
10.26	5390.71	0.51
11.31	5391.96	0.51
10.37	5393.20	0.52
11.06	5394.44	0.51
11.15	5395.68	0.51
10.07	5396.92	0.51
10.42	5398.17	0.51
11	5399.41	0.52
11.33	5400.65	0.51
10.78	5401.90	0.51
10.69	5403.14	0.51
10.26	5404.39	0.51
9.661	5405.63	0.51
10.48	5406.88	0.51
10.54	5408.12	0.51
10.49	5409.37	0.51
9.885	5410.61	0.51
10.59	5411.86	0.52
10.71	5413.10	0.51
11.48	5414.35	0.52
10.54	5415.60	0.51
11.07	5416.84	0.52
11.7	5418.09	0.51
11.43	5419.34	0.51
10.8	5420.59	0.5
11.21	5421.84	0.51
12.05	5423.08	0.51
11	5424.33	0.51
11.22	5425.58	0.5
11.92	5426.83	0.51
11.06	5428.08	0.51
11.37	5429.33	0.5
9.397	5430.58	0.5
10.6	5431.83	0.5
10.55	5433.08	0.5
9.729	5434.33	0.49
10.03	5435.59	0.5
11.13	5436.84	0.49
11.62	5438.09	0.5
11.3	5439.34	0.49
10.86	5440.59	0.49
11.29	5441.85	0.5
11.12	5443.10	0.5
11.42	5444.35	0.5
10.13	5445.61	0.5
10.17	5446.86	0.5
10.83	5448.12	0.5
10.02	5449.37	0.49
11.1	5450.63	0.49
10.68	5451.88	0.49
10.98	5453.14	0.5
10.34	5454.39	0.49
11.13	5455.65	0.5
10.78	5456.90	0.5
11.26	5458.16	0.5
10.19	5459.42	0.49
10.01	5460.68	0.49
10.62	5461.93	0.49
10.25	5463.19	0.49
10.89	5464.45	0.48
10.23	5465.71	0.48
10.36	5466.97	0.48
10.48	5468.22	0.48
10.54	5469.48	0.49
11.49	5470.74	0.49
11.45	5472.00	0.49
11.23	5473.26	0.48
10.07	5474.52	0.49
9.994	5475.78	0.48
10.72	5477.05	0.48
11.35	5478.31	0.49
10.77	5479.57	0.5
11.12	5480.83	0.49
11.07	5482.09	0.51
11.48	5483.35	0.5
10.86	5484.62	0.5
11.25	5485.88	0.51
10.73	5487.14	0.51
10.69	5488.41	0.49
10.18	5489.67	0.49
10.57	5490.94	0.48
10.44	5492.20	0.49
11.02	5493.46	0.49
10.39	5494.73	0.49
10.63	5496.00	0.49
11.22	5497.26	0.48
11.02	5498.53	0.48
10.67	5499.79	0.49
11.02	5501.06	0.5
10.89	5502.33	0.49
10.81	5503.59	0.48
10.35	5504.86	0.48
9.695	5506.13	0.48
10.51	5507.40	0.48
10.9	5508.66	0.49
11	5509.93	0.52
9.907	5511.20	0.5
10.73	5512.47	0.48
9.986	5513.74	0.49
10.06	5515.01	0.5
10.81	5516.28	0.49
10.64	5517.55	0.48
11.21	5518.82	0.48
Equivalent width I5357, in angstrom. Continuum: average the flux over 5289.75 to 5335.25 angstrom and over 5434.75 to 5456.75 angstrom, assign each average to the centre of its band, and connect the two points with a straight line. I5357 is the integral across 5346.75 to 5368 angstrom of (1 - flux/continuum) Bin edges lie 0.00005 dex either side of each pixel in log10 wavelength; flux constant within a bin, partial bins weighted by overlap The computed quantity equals -0.4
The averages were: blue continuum 11.2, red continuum 10.8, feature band 11.3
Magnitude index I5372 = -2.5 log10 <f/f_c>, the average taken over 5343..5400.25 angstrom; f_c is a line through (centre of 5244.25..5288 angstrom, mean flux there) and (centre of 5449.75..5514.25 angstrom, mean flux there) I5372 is -0.06 mag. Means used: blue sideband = 10.6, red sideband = 10.7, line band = 11.2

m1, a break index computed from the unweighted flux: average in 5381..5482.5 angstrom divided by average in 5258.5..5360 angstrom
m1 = 0.98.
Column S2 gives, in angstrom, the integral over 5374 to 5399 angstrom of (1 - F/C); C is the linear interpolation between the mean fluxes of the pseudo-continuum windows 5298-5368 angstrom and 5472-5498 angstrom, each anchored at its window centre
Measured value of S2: -0.4 angstrom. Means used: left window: 11.1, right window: 10.8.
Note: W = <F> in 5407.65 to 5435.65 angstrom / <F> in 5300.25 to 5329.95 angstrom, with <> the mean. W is 0.97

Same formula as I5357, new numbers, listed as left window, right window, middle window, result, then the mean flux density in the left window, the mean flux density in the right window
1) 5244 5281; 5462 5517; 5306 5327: -1.7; 10.5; 10.7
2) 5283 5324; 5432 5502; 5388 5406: 0.6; 11.4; 10.8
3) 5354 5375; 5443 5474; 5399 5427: 0.2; 11.3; 10.7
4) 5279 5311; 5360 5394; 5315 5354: 1.1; 11.3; 11.2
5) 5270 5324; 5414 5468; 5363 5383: -0.5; 11.2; 10.8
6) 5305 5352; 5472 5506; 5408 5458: 0.2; 11.1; 10.8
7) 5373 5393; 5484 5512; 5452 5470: 0.5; 11.4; 10.7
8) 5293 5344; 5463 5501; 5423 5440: 0.0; 11.1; 10.8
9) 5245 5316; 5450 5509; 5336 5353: -0.2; 10.9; 10.7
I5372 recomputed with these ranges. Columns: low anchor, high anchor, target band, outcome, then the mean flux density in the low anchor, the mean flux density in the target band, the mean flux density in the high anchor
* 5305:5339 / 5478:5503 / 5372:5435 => 0.00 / 11.1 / 11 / 10.9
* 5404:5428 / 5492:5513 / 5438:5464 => 0.01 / 10.9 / 10.7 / 10.7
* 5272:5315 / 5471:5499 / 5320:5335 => 0.04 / 11.3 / 10.9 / 10.8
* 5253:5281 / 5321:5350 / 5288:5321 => -0.07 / 10.4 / 11.4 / 10.9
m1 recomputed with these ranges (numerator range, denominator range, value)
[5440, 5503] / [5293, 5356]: 0.97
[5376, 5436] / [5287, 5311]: 0.96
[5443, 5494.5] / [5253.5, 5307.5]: 0.99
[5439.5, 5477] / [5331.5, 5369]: 0.96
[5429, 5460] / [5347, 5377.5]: 0.95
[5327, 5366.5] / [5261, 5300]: 1.02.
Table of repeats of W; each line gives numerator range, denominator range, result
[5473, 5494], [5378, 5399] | 0.97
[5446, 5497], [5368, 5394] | 0.95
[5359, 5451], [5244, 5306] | 1.02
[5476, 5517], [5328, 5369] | 0.97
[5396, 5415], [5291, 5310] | 0.94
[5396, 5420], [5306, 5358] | 0.96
